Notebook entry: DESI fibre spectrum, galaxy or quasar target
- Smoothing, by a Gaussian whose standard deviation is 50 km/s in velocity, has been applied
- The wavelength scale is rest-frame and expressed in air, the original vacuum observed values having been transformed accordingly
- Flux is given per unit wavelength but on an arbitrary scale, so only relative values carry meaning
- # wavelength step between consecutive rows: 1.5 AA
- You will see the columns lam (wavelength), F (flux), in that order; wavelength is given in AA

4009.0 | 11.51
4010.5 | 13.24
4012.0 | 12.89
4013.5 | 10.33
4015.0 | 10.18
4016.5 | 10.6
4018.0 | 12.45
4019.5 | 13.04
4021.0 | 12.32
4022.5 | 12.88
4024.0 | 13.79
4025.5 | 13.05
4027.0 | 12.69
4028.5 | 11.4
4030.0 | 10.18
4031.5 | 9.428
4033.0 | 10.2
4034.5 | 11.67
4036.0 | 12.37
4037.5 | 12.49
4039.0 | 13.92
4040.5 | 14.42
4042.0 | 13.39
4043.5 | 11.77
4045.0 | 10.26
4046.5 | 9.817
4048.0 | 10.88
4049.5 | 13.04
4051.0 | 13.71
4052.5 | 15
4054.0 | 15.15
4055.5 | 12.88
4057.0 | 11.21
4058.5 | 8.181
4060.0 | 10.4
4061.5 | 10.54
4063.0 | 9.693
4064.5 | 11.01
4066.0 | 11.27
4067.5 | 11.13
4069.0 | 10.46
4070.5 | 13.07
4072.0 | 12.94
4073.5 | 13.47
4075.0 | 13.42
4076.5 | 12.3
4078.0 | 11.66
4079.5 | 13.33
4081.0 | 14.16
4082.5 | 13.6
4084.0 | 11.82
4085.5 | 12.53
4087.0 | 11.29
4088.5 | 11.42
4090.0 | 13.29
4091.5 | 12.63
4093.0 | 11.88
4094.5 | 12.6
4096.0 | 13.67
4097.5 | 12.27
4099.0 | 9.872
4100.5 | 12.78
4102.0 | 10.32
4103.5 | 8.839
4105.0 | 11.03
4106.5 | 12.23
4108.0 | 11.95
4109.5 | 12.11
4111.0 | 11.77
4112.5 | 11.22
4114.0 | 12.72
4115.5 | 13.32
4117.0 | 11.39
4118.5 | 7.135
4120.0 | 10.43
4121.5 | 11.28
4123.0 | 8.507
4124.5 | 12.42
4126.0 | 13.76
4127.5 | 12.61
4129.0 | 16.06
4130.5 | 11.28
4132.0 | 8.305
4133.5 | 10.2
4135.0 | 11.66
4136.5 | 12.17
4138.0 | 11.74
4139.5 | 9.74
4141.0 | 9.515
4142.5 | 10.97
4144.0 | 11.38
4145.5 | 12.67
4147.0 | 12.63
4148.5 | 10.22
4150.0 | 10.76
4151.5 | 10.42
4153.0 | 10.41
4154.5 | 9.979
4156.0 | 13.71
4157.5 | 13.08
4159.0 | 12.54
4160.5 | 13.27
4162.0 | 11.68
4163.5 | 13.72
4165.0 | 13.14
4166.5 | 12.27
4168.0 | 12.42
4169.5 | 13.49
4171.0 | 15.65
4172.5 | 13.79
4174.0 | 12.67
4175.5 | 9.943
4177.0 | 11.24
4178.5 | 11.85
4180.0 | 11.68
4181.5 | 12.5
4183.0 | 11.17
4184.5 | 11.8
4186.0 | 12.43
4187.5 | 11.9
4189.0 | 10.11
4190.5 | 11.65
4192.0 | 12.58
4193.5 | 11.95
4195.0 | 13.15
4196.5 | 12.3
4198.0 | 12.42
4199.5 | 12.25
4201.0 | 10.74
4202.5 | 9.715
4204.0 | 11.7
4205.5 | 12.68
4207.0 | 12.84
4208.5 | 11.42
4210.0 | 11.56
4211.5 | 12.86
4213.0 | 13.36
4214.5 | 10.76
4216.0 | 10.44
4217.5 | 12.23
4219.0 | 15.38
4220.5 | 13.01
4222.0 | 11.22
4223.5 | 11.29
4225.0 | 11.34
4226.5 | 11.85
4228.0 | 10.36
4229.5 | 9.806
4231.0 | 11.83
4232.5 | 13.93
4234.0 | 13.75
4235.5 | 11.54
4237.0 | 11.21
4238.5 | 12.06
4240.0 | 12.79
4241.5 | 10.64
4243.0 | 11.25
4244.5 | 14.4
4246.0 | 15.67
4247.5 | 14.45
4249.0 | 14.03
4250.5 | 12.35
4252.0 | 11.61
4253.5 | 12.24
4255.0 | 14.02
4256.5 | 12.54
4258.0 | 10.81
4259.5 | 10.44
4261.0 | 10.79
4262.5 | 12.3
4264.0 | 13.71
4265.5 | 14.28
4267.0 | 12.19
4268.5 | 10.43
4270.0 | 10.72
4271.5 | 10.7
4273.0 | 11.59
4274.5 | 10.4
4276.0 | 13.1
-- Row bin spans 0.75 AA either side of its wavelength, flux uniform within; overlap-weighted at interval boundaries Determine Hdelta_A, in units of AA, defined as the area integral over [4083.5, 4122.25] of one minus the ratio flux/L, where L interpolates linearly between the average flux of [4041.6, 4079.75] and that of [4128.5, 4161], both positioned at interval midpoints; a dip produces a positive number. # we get 0.2 AA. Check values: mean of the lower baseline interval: 11.9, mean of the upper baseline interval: 11.4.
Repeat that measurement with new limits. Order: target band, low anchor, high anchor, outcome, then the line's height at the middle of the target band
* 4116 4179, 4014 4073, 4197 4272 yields 1.5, 12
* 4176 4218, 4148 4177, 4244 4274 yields 1.7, 12.3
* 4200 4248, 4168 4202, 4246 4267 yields 1.2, 12.4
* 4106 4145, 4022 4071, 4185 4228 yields 1.7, 11.9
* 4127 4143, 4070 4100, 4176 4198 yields 1.2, 12.2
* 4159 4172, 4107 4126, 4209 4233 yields -1.8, 11.6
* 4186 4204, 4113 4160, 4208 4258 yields 0.3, 12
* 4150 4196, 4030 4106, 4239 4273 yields 0.0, 12.2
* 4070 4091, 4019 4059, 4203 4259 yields -0.9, 12.2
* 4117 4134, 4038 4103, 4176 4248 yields 1.4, 12.1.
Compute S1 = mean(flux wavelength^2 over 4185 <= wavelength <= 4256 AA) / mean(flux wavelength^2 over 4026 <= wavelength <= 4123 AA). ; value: 1.1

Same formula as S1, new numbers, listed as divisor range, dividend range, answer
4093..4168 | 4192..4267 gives 1.11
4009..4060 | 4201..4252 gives 1.11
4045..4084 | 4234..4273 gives 1.12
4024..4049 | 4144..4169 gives 1.08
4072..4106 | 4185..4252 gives 1.06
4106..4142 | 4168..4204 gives 1.09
